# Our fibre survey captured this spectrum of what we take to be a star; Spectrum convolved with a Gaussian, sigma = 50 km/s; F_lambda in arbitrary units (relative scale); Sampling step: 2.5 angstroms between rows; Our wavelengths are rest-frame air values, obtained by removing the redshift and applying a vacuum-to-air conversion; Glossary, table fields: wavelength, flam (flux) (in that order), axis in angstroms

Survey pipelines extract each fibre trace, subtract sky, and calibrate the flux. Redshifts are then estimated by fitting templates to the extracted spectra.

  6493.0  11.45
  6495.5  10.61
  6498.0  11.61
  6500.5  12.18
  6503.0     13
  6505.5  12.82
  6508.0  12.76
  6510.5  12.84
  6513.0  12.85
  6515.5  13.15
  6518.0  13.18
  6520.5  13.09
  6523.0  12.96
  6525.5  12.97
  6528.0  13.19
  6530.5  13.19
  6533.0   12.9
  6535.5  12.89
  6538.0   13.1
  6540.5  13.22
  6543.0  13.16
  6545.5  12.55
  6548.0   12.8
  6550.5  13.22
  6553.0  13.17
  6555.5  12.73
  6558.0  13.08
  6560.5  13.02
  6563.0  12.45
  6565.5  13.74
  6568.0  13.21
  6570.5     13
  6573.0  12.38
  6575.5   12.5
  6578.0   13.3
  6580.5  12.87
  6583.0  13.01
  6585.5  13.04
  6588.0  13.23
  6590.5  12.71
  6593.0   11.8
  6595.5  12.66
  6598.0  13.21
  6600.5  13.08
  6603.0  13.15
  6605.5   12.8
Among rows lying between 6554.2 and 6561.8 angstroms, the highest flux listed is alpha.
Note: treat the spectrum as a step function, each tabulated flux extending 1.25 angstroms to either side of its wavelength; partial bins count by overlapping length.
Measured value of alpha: 13.08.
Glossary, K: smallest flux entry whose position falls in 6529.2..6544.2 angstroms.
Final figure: 12.89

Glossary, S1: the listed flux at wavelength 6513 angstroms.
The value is 12.85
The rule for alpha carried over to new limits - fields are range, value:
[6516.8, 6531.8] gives 13.19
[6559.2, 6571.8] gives 13.74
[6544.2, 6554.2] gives 13.22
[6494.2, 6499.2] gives 11.61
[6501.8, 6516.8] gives 13.15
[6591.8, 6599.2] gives 13.21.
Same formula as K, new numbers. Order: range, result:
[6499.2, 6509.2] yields 12.18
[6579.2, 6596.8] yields 11.8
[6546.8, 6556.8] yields 12.73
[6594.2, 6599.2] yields 12.66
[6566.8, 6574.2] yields 12.38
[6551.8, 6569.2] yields 12.45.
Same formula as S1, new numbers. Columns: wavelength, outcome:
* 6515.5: 13.15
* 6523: 12.96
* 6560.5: 13.02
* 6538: 13.1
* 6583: 13.01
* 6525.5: 12.97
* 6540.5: 13.22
